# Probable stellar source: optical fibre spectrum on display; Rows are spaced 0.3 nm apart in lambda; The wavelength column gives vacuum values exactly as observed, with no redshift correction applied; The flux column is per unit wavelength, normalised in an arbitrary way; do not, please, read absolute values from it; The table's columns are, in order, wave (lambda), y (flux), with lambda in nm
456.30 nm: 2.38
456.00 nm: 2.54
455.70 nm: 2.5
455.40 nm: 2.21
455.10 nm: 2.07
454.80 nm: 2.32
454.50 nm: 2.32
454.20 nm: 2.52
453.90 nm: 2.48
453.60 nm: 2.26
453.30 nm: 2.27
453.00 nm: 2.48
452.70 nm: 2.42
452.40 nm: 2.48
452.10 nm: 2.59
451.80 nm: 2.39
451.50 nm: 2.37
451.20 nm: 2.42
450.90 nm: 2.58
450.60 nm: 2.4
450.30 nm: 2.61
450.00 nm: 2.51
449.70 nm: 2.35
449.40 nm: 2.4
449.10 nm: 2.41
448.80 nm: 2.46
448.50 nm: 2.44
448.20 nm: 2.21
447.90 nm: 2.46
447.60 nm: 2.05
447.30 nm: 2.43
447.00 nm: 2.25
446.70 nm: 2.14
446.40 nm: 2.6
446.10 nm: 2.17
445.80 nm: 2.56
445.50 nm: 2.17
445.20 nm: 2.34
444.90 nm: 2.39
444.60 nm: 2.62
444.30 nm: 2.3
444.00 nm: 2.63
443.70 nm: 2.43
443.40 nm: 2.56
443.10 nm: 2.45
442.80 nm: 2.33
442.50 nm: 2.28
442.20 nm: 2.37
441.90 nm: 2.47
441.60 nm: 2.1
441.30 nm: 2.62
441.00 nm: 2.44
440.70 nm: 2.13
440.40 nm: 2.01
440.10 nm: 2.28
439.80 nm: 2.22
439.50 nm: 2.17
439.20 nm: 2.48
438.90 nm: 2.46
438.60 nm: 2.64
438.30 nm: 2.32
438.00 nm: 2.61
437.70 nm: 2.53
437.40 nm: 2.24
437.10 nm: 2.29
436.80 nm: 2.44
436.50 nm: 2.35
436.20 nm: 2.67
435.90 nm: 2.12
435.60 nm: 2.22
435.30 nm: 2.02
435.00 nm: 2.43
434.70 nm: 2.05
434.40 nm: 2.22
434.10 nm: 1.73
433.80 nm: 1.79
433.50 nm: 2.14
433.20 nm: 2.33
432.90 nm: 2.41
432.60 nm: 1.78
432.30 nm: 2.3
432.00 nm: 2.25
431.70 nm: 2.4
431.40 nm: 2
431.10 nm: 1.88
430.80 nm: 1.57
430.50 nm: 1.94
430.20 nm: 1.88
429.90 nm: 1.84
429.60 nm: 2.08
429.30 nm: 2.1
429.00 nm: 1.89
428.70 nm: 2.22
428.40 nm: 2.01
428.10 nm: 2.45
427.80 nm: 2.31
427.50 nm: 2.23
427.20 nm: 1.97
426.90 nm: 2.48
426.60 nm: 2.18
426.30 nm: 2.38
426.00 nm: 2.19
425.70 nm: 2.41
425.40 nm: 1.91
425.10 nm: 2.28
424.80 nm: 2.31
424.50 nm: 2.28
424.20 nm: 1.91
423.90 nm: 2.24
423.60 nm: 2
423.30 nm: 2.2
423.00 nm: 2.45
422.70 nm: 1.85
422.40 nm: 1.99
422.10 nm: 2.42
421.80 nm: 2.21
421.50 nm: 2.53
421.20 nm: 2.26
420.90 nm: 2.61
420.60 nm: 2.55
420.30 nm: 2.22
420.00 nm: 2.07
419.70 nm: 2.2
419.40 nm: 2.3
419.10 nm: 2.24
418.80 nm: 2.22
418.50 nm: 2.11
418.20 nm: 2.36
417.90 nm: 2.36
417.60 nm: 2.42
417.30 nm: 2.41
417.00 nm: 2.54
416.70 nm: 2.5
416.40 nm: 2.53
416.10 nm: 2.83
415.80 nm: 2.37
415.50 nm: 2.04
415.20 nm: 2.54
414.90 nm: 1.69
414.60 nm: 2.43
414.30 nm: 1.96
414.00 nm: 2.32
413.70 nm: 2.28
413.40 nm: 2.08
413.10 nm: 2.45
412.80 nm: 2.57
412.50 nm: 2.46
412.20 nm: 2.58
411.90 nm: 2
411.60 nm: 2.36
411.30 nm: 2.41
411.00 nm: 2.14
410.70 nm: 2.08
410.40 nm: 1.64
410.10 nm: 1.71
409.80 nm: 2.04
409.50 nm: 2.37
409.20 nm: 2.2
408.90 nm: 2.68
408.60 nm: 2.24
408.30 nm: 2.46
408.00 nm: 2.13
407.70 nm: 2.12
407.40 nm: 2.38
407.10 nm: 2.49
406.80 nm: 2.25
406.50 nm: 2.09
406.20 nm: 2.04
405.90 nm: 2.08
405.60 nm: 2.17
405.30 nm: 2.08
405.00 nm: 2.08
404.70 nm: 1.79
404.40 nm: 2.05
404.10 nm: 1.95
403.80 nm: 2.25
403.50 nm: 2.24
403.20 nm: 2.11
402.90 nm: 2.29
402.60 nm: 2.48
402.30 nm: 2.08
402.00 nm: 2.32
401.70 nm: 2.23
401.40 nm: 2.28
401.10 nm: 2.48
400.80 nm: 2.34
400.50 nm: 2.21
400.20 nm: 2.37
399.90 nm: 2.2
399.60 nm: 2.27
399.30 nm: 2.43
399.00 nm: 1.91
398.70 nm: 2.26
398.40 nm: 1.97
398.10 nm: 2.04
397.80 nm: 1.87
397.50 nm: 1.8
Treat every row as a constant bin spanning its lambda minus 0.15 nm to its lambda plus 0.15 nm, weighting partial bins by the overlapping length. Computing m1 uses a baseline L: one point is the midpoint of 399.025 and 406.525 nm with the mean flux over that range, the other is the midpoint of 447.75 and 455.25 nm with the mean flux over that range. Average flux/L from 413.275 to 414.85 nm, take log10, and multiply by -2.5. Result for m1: 0.03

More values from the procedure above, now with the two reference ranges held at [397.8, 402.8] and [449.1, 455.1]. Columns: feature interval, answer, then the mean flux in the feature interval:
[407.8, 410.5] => 0.045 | 2.17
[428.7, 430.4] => 0.180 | 1.98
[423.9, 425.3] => 0.063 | 2.19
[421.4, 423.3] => 0.039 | 2.23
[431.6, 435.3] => 0.101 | 2.14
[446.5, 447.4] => 0.055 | 2.28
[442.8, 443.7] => -0.034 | 2.46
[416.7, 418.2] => -0.064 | 2.43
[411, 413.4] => -0.043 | 2.37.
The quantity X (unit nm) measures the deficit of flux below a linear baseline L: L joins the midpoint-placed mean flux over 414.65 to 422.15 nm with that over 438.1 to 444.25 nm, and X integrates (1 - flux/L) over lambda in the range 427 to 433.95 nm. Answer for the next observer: 0.82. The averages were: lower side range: 2.34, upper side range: 2.37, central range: 2.08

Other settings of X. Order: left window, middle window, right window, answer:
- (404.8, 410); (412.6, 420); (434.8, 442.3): -0.21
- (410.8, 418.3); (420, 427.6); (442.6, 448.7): 0.37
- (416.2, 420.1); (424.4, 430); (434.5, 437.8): 0.32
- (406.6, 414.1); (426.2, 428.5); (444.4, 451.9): 0.06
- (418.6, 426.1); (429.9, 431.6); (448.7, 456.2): 0.31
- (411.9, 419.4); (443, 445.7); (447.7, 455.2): -0.04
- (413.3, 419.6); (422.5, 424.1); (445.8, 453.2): 0.13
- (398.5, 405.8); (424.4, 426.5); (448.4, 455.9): 0.05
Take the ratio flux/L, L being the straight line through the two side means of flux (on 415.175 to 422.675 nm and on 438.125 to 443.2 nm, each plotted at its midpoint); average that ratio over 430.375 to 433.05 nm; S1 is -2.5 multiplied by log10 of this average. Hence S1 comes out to 0.14 mag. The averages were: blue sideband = 2.34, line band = 2.06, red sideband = 2.34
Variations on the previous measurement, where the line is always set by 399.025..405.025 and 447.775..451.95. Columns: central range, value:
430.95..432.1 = 0.11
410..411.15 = 0.19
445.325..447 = 0.04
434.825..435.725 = 0.07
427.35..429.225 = 0.07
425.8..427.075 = 0.01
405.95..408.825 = 0.00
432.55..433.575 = 0.07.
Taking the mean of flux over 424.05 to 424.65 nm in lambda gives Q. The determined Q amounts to 2.1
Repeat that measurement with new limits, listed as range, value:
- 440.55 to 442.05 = 2.35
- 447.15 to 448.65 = 2.32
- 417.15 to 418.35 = 2.39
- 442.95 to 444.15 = 2.52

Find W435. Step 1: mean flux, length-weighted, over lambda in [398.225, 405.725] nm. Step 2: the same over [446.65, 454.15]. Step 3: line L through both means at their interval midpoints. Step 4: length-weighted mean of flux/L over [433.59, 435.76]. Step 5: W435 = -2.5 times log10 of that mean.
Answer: 0.13 mag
